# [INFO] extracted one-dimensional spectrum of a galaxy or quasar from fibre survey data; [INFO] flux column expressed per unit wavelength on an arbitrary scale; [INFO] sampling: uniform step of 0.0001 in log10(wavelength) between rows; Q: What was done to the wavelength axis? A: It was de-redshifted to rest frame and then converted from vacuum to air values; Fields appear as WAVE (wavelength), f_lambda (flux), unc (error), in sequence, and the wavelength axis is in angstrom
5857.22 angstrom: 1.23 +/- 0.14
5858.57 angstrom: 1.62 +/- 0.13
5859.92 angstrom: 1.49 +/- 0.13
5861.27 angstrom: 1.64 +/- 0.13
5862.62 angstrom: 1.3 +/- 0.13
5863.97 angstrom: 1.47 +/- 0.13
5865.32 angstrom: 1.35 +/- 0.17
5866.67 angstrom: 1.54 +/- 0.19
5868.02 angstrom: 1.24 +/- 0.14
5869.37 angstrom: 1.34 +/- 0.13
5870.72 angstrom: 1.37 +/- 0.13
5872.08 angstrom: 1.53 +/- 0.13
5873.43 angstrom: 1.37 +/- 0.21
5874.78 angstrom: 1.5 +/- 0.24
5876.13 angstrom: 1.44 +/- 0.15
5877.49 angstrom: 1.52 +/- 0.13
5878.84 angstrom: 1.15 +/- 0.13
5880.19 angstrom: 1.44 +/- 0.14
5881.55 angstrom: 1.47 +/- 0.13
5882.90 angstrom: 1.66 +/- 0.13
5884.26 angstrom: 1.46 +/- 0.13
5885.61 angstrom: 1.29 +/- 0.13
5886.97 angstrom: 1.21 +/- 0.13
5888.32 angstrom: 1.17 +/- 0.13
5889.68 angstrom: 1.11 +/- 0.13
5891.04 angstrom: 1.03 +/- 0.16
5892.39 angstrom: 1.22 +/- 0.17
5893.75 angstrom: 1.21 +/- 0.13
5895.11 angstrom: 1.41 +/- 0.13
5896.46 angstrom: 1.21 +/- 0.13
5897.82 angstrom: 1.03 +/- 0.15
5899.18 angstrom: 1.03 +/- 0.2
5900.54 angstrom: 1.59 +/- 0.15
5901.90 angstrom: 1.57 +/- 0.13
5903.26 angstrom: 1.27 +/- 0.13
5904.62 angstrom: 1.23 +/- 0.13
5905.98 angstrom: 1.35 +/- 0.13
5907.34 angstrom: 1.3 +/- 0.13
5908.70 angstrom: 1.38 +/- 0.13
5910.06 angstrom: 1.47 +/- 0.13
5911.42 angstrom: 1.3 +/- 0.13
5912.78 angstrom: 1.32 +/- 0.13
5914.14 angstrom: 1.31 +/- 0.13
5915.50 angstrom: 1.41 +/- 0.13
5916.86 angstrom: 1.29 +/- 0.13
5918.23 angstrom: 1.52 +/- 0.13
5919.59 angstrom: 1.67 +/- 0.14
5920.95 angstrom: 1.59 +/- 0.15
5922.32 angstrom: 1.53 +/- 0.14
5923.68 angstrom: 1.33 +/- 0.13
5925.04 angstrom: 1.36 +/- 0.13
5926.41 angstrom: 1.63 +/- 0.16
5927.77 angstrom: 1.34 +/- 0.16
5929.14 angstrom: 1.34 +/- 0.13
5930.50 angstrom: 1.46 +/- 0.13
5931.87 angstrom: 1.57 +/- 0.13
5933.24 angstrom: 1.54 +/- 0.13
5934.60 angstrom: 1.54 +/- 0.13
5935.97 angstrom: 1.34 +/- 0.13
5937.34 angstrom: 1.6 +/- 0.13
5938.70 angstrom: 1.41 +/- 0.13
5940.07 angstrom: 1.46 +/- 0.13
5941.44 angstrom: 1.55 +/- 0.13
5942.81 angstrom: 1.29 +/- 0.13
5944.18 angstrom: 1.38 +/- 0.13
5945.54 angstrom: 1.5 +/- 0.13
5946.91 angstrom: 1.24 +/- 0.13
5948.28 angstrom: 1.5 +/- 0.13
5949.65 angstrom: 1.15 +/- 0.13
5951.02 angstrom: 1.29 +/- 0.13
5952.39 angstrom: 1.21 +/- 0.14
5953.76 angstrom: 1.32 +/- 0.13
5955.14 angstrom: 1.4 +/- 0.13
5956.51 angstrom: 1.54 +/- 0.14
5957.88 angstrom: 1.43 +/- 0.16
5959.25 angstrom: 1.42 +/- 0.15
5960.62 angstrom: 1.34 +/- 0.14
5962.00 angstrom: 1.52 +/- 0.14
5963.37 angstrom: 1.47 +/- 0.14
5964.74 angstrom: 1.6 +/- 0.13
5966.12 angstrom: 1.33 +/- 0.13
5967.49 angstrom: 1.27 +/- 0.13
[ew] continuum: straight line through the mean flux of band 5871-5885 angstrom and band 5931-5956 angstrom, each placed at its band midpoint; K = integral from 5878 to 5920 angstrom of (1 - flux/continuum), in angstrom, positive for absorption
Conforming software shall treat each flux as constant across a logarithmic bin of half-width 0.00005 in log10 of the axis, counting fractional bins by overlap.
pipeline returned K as 3.3 angstrom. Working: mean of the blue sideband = 1.45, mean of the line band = 1.32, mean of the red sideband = 1.41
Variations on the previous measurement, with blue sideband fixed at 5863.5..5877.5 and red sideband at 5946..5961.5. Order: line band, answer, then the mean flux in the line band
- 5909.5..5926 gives -0.6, 1.43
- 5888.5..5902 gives 1.7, 1.22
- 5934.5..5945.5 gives -0.7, 1.44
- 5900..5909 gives 0.1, 1.38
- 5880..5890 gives 0.4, 1.35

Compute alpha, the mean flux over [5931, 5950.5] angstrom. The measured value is 1.43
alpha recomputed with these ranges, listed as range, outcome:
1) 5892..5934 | 1.38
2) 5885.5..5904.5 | 1.24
